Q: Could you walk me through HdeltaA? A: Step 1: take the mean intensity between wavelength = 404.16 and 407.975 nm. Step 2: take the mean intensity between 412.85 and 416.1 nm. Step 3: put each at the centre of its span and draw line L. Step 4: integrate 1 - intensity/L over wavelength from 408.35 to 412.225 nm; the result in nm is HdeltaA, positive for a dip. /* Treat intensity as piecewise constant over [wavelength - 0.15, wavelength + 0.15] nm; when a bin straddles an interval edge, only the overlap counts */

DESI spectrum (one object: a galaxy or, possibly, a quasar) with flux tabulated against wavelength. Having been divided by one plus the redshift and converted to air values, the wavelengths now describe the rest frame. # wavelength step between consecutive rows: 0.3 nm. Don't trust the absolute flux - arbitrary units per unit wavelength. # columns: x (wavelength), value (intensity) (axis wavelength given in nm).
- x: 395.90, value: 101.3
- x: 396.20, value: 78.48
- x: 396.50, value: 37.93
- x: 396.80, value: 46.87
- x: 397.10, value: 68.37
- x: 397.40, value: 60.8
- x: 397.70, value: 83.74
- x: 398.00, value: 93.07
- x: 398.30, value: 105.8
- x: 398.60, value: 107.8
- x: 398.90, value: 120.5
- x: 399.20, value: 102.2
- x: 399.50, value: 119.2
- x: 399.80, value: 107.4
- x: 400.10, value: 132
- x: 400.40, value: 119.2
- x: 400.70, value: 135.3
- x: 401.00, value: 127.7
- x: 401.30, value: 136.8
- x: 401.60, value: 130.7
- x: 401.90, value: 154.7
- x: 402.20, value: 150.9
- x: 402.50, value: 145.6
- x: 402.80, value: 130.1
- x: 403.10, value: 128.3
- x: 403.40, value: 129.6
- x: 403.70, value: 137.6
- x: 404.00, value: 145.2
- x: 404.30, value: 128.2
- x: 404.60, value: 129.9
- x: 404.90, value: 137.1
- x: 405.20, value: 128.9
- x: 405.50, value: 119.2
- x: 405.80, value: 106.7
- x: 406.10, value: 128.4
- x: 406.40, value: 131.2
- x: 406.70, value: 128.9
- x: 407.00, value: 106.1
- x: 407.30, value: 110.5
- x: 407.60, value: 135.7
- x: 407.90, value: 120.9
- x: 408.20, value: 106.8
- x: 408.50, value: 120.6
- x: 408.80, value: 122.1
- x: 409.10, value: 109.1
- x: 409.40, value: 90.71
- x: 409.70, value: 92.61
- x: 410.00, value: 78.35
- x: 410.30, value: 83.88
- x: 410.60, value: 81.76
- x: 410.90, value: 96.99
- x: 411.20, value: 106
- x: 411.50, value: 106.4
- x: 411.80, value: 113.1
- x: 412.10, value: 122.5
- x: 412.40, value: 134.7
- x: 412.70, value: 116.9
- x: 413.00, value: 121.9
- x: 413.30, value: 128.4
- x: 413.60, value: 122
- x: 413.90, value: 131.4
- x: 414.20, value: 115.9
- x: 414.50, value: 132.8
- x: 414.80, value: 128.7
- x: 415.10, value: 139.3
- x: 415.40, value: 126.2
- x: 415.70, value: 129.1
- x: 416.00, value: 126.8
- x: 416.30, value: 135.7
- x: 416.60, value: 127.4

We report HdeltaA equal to 0.74 nm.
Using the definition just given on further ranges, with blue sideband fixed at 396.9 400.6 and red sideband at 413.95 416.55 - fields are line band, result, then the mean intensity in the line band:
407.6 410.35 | 0.31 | 105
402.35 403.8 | -0.34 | 134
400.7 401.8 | -0.29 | 133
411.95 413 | 0.00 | 124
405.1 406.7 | -0.14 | 123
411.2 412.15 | 0.09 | 112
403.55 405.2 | -0.36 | 135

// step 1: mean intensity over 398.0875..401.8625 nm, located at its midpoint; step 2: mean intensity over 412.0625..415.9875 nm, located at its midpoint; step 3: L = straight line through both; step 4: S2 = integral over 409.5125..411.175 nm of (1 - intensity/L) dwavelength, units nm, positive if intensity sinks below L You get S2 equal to 0.49 nm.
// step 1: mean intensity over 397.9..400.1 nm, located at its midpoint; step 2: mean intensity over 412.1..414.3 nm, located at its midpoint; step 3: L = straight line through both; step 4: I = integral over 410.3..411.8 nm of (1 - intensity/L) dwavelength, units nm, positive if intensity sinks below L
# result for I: 0.30 nm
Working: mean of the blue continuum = 110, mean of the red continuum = 125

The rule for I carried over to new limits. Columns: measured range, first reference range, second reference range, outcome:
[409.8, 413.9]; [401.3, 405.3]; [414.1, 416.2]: 0.677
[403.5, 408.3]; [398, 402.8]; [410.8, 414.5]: -0.108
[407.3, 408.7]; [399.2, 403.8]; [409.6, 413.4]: -0.059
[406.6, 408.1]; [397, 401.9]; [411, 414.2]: -0.043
